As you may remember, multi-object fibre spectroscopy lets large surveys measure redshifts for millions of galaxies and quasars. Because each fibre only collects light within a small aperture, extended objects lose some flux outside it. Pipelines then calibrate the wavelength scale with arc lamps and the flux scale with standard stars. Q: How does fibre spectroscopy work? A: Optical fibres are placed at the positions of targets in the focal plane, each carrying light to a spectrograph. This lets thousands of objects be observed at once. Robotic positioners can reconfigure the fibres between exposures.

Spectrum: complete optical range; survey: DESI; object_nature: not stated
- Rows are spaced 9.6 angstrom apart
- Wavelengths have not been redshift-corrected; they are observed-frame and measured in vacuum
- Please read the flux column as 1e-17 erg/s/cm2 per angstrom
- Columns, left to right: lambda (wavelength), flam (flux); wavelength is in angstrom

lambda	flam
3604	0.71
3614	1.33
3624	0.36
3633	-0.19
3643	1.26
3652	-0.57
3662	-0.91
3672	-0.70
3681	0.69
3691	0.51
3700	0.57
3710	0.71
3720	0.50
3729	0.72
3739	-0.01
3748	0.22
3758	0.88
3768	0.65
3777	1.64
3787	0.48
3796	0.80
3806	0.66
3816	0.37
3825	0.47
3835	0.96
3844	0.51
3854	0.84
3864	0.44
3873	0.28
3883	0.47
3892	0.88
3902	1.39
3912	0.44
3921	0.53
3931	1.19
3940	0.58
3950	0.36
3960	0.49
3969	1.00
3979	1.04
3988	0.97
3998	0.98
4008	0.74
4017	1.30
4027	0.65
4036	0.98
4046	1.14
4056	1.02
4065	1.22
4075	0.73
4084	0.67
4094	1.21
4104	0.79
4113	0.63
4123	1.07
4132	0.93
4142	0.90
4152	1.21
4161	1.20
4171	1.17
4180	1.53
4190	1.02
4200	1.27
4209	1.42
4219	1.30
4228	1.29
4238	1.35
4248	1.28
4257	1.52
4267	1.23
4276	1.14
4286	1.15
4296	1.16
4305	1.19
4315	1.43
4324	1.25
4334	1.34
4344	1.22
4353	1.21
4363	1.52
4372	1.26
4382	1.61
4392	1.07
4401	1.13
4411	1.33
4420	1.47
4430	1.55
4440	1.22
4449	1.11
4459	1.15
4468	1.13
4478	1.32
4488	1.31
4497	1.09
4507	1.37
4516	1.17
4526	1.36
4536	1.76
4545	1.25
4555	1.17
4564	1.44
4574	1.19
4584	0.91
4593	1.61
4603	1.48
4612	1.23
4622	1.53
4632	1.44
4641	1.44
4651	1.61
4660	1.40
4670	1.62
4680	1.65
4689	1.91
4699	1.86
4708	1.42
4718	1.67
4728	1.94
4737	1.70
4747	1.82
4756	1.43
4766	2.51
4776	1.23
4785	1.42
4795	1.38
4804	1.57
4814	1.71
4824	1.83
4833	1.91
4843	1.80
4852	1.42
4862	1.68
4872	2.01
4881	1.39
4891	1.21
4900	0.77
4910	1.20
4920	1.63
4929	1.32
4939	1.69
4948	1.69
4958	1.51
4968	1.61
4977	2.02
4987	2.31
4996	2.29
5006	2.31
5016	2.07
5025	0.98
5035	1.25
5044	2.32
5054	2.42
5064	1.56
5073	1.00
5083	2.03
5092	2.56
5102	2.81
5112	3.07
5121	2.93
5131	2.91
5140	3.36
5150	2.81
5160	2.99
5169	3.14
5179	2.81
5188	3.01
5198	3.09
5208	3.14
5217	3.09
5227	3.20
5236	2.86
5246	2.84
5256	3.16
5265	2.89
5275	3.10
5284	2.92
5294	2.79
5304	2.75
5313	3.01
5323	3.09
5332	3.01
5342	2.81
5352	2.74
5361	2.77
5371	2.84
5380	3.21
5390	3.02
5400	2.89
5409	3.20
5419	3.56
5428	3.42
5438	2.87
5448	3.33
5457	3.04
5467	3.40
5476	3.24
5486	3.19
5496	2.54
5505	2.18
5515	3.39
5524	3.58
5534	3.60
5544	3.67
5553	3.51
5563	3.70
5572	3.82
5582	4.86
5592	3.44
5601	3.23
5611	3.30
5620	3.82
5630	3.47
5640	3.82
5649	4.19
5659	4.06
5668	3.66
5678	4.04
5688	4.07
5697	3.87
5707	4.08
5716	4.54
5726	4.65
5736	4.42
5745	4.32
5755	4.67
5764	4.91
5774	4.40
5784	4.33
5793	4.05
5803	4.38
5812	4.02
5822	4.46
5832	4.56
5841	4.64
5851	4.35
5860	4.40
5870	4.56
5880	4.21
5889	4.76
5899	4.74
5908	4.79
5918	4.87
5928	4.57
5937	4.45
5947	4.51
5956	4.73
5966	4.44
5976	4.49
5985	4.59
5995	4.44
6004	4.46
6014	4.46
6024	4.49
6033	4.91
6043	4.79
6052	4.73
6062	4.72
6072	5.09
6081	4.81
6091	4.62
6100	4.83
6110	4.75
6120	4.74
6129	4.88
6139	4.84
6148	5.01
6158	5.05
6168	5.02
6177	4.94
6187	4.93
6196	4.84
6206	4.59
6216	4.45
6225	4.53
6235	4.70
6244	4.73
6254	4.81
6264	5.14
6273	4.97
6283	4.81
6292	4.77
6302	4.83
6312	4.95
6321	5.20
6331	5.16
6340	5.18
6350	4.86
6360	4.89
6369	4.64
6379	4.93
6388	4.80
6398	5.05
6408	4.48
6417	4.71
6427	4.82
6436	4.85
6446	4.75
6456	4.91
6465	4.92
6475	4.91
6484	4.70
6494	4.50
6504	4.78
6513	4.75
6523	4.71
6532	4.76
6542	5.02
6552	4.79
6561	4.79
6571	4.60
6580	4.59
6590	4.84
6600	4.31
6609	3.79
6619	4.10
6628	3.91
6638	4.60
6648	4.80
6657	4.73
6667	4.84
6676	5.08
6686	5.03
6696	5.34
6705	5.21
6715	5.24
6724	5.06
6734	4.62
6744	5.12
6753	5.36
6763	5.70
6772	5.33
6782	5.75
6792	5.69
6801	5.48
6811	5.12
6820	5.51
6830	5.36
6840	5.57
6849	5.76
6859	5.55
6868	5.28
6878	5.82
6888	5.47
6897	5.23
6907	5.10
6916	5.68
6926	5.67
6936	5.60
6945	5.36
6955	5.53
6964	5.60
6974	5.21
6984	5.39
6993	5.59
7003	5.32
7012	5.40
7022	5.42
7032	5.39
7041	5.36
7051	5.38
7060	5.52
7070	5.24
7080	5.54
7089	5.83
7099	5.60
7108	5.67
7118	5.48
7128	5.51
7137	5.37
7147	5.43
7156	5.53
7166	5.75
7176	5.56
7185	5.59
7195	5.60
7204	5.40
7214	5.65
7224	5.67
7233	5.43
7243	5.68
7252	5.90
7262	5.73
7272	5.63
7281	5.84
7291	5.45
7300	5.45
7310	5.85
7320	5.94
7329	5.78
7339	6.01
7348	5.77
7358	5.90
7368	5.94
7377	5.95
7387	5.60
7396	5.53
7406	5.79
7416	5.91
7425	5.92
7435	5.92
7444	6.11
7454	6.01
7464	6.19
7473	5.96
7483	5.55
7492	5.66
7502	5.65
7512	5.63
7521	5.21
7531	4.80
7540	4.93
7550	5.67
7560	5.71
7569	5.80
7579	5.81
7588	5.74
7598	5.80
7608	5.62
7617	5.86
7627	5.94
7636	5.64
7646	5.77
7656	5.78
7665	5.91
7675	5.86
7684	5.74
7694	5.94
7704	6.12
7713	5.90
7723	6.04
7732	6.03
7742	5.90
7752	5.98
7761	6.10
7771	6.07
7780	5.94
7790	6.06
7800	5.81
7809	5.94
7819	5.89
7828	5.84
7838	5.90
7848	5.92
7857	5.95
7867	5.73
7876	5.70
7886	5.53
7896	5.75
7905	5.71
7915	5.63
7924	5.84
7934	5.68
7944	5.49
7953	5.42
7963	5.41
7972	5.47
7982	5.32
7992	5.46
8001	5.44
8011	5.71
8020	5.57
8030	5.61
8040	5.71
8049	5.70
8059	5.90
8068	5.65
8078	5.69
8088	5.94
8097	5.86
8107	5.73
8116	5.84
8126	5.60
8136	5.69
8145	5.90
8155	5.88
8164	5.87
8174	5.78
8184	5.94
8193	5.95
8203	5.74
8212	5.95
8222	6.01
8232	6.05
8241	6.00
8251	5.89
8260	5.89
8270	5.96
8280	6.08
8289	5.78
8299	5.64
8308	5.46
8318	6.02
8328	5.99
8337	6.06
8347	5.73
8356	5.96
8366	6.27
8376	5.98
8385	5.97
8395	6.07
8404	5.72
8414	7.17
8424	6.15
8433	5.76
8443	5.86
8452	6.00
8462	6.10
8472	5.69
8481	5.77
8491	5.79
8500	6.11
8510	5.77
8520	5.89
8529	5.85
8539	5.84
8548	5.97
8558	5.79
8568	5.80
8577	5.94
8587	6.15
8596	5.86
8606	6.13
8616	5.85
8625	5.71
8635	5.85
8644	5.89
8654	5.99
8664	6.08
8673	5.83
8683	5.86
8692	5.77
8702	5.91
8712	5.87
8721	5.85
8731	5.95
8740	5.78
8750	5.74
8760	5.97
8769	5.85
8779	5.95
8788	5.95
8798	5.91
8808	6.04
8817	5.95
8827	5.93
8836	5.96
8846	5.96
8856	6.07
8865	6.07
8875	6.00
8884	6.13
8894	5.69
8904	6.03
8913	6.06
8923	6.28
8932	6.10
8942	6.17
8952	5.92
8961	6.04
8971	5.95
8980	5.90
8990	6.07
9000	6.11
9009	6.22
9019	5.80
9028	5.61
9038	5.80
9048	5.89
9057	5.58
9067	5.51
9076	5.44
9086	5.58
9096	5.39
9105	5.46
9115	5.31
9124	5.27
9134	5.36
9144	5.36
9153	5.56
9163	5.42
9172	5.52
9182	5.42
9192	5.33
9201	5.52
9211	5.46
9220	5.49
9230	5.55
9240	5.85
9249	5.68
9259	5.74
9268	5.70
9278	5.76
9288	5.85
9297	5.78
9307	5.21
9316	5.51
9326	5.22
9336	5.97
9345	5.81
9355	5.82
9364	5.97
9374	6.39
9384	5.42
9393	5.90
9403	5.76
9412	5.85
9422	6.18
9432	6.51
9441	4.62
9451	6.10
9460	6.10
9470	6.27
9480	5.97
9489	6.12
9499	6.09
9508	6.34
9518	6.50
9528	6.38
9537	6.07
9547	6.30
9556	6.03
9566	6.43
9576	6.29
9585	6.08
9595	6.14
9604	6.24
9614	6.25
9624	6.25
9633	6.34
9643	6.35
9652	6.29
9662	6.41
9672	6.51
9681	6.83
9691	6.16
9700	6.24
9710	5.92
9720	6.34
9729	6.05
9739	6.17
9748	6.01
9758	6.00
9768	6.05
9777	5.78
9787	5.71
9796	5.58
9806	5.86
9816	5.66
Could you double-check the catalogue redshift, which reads 0.28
